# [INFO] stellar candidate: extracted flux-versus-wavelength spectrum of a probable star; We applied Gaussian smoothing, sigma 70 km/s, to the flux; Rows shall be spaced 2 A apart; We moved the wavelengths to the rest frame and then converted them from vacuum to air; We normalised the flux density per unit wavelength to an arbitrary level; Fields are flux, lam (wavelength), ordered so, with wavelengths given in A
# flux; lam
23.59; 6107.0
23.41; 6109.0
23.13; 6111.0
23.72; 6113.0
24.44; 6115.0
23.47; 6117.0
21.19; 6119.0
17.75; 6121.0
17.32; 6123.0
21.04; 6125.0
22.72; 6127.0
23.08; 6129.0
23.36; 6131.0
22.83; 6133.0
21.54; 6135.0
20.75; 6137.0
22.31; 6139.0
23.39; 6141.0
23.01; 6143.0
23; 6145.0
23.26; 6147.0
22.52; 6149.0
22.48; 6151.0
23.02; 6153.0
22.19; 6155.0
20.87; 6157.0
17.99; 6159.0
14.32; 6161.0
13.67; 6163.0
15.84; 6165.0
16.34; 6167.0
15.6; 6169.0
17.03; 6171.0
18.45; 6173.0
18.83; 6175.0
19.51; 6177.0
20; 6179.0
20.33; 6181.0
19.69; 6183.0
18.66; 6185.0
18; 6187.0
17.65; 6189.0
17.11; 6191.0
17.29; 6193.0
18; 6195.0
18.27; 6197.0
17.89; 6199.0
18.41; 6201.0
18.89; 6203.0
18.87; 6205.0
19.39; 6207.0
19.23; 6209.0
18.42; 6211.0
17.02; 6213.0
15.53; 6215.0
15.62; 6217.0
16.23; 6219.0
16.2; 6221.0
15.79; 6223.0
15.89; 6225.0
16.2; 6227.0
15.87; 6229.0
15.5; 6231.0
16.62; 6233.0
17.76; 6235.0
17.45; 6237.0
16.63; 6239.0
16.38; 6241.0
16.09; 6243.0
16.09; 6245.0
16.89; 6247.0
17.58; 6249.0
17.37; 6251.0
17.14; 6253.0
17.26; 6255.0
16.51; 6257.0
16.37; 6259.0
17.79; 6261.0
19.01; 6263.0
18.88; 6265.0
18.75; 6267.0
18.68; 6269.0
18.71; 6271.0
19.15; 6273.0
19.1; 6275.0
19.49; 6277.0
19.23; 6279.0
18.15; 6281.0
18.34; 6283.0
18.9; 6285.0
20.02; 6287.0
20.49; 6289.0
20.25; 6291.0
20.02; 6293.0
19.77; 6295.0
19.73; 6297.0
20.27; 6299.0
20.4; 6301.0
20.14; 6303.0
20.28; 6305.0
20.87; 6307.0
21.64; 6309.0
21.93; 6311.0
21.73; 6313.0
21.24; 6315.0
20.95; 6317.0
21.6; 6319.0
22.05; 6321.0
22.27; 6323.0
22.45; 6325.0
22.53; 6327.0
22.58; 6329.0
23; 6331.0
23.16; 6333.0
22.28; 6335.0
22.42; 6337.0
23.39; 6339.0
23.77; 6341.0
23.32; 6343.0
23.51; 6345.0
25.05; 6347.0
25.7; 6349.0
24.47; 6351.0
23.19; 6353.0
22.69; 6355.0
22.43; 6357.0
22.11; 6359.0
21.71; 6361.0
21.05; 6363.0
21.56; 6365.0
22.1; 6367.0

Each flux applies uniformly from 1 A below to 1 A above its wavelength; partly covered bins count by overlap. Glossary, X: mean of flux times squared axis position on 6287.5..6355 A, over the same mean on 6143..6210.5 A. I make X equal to 1.2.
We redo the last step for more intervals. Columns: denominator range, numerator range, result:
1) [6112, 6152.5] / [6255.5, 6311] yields 0.92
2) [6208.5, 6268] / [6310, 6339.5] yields 1.35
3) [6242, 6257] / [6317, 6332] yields 1.35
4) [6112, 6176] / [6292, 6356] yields 1.14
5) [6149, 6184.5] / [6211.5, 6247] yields 0.89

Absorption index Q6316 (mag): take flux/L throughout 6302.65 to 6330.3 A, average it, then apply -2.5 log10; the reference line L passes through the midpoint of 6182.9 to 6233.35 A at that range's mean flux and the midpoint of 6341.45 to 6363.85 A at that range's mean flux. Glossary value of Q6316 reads 0.006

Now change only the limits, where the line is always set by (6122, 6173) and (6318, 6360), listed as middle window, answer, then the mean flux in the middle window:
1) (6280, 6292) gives 0.15 mag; 19.4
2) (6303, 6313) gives 0.07 mag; 21.1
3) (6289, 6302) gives 0.12 mag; 20.1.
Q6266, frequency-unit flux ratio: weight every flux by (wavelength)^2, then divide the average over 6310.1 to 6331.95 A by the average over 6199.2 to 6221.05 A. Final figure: 1.29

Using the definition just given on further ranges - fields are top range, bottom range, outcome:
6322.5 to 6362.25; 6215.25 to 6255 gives 1.45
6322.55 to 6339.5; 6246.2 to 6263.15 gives 1.35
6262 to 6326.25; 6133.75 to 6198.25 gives 1.08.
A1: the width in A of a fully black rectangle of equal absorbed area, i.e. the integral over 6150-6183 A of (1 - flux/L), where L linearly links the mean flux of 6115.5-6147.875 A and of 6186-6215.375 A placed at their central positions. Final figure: 2.3 A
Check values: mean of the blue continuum 21.9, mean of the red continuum 18.1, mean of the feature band 18.6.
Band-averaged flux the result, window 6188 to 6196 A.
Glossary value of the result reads 17.5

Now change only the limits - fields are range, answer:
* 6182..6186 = 19.2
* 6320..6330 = 22.4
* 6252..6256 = 17.2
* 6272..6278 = 19.2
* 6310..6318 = 21.5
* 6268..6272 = 18.7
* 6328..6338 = 22.7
